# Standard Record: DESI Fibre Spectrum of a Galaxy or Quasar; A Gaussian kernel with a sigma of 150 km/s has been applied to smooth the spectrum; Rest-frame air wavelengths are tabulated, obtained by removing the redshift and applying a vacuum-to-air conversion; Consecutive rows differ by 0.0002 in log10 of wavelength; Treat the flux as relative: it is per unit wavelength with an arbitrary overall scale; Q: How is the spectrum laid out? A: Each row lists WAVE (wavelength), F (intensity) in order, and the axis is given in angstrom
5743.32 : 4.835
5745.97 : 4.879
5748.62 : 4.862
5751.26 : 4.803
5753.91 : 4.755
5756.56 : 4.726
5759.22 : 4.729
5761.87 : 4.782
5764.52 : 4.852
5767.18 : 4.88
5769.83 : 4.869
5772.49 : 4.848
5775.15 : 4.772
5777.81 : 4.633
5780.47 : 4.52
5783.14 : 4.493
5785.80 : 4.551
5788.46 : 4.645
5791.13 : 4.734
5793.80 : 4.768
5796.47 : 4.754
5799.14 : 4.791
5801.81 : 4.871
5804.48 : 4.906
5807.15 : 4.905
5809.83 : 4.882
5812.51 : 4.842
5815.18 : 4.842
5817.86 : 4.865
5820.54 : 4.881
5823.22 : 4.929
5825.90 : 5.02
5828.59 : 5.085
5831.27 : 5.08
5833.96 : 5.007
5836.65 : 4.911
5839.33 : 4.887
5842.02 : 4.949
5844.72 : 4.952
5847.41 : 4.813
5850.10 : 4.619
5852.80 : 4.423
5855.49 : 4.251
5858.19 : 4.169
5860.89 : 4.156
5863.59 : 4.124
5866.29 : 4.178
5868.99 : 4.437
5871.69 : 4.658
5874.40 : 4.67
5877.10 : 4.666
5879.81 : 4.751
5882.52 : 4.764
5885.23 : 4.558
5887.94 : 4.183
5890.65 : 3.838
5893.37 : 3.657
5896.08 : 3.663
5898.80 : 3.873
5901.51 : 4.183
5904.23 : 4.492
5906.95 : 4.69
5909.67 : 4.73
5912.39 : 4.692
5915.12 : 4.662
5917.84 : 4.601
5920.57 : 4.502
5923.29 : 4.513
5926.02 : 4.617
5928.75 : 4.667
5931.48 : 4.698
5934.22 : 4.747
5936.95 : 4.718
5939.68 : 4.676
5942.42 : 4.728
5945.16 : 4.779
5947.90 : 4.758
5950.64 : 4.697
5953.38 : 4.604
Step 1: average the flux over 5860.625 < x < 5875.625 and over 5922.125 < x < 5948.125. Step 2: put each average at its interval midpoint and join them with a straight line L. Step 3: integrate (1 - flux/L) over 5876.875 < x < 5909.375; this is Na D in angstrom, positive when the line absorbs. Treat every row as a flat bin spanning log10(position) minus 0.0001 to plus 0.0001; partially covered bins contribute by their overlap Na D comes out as 1.6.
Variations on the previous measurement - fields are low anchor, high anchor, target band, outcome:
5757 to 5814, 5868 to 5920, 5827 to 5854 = -1.7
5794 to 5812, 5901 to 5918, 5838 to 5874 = 1.6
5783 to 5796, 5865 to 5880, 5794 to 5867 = -2.3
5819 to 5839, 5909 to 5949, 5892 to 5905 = 2.2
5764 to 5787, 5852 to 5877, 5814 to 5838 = -2.4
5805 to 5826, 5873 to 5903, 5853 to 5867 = 0.9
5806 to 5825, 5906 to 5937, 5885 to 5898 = 2.2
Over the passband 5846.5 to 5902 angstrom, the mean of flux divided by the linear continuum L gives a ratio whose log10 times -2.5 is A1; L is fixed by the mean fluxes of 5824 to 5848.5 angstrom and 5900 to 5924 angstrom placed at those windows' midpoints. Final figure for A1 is 0.11 mag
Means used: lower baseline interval 4.97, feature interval 4.31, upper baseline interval 4.56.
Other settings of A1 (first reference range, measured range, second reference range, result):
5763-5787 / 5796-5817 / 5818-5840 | 0.002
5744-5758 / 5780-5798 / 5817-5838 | 0.056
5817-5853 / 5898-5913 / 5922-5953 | 0.070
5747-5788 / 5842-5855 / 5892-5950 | -0.018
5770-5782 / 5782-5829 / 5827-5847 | 0.004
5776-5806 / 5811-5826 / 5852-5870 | -0.085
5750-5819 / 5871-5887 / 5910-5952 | 0.010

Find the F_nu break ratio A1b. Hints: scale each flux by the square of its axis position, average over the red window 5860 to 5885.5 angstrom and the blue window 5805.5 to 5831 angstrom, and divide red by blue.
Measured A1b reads 0.93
